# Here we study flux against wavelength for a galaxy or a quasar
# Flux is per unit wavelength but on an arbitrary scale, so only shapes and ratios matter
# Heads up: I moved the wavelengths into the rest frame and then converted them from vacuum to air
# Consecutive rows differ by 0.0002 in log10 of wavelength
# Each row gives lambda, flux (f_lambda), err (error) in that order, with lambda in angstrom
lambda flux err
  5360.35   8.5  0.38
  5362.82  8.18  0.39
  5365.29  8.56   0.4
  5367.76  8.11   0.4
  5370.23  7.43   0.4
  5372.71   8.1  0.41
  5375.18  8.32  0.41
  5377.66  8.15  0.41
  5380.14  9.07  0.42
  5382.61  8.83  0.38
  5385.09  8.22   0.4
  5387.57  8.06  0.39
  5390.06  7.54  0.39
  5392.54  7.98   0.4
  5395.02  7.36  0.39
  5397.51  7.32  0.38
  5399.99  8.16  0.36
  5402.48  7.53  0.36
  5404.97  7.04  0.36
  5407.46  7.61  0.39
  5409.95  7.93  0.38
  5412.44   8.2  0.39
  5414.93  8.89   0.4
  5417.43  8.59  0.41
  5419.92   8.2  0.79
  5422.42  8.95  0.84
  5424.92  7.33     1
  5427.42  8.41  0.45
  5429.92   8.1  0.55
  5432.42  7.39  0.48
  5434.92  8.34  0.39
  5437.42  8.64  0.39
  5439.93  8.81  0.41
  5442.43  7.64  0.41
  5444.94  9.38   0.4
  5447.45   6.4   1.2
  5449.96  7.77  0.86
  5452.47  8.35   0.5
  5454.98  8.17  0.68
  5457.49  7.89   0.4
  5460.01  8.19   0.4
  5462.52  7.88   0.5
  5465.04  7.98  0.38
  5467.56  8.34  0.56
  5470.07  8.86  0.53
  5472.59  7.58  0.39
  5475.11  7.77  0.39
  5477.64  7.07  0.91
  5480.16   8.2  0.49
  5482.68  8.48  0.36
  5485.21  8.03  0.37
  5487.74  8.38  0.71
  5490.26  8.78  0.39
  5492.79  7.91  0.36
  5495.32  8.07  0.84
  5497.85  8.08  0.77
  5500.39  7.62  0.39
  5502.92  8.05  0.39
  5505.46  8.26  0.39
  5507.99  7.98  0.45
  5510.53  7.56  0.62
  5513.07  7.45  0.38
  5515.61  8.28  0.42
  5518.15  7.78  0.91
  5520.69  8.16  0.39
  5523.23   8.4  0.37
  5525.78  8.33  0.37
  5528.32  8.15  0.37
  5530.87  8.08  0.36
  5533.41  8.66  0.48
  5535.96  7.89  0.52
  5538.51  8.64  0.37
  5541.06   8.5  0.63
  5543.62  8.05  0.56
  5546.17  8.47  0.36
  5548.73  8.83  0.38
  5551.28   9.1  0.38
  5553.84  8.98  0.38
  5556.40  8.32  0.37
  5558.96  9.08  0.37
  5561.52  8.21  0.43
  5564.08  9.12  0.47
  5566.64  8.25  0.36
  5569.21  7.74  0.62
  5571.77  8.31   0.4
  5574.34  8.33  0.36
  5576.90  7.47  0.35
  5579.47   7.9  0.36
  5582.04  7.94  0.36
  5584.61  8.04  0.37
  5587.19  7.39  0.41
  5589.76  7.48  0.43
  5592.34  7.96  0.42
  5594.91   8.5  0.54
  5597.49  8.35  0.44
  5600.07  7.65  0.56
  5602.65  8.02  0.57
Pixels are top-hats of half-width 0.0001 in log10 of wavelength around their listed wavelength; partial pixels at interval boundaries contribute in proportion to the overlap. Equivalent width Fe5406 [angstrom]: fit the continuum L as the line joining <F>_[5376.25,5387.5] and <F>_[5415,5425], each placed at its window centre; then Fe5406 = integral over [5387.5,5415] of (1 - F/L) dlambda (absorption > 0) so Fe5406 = 2.38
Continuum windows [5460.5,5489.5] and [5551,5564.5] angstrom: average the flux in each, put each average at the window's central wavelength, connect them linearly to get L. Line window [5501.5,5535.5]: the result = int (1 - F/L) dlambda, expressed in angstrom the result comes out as 1.4 angstrom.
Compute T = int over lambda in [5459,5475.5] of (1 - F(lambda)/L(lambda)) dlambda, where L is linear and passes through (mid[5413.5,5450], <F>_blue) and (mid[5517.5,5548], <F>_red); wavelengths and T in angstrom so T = 0.3 angstrom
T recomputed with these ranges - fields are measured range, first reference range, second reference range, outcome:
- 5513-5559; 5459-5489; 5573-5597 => -2.4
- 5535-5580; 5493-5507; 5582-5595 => -3.0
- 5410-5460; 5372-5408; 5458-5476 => -0.9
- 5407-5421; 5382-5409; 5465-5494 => -0.8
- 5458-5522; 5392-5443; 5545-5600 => 0.8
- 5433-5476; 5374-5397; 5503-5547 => 0.2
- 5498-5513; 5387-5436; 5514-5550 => 0.6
